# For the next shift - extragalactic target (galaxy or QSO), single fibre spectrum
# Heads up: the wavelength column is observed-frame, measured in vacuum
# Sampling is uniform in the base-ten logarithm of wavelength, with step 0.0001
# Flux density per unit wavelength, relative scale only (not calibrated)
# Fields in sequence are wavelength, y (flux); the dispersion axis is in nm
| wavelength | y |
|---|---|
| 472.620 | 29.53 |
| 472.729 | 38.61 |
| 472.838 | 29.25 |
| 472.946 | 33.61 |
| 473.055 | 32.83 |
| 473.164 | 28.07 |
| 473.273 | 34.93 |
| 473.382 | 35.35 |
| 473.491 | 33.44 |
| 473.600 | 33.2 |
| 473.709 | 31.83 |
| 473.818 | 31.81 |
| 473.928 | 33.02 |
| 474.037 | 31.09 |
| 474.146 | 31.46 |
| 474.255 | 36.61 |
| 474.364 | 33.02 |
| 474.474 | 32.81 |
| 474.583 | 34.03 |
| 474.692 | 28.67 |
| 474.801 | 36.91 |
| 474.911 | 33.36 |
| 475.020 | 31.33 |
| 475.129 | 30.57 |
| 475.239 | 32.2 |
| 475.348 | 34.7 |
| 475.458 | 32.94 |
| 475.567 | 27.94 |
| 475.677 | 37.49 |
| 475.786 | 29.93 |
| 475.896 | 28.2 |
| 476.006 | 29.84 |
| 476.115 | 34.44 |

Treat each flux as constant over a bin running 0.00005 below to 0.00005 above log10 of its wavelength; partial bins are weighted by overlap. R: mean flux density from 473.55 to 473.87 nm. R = 32.3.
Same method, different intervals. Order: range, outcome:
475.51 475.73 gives 32.7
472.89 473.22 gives 31.6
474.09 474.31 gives 34.1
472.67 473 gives 33.8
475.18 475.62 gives 31.9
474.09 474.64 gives 33.6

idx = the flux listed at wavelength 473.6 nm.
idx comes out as 33.2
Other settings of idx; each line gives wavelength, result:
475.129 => 30.57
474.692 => 28.67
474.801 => 36.91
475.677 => 37.49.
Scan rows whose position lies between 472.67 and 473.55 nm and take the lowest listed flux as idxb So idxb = 28.07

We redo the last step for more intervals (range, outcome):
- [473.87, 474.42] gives 31.09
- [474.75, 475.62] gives 27.94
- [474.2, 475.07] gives 28.67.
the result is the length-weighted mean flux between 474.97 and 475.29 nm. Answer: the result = 31.3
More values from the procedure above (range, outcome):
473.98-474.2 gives 31.3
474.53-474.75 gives 31.5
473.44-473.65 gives 33.3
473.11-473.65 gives 33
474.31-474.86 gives 33.1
